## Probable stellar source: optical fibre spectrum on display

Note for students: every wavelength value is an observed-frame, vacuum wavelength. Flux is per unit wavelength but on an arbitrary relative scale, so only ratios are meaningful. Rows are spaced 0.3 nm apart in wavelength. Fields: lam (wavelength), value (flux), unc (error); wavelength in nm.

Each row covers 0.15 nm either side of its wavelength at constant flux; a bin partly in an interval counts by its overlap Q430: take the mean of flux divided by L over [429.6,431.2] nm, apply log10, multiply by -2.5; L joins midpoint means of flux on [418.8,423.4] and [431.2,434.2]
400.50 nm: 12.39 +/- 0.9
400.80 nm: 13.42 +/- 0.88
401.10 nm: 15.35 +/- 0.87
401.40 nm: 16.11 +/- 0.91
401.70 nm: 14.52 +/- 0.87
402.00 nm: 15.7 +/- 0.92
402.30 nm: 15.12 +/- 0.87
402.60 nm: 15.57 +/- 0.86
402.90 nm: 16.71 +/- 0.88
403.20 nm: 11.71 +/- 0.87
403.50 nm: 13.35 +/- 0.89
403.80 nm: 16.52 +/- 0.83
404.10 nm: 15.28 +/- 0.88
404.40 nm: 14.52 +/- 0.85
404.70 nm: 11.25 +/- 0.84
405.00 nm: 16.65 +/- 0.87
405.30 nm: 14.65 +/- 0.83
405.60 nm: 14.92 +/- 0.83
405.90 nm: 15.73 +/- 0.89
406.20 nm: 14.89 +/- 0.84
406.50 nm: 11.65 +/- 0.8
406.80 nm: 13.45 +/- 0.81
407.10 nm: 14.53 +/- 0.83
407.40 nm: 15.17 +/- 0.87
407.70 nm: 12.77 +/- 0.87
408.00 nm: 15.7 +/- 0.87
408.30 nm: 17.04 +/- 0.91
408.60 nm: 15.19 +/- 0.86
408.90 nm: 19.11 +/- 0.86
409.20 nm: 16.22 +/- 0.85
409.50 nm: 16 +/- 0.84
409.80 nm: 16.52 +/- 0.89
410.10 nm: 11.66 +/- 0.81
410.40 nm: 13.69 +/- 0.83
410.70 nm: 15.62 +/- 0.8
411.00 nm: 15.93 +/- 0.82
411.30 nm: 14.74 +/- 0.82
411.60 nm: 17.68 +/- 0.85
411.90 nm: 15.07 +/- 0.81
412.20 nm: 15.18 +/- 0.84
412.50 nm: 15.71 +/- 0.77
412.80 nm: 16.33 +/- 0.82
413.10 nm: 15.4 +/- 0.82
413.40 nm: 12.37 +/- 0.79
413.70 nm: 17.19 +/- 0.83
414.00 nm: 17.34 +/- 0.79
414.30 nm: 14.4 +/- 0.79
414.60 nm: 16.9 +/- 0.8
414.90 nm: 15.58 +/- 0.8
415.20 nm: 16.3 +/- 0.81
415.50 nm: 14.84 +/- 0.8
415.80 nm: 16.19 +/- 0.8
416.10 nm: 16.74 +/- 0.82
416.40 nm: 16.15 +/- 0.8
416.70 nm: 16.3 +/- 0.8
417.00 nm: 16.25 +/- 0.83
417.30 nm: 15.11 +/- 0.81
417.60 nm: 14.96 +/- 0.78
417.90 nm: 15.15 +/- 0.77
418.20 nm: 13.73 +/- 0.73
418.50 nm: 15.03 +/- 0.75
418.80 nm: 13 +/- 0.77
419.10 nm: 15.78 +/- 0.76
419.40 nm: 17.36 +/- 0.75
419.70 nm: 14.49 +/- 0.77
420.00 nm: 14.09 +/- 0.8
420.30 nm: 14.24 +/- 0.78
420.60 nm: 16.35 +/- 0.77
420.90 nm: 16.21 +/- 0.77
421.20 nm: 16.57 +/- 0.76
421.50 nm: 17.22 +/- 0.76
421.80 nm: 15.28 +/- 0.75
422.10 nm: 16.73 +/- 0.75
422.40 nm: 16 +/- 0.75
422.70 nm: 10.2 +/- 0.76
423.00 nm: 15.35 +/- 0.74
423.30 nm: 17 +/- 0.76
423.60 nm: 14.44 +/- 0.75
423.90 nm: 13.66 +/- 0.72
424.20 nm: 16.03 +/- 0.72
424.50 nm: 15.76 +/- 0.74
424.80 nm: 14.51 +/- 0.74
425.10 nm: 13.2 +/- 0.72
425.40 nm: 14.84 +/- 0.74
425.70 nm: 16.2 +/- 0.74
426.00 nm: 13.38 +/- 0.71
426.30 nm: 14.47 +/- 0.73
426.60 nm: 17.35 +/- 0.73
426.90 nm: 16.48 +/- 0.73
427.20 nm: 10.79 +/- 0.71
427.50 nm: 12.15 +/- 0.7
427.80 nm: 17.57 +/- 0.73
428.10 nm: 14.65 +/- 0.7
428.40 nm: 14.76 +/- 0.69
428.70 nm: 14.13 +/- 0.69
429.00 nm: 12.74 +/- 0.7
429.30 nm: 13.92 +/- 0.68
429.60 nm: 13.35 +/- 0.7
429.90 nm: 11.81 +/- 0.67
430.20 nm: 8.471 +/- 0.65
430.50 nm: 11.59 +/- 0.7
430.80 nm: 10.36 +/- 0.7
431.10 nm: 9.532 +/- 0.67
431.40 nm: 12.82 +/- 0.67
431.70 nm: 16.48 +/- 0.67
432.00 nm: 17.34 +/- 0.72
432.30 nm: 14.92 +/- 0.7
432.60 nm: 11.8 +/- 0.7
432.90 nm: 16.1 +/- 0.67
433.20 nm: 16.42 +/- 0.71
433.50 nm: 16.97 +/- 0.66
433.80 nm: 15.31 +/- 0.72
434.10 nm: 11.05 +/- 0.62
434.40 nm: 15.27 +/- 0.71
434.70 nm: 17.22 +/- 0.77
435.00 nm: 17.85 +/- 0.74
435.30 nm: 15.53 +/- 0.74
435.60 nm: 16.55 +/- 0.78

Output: 0.37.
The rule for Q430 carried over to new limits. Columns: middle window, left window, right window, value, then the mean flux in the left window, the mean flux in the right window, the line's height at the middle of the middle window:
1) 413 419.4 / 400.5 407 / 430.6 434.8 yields -0.08 mag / 14.6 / 14.3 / 14.5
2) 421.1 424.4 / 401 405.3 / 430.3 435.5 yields -0.05 mag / 14.9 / 14.5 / 14.6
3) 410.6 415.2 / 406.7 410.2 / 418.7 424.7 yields -0.03 mag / 15.4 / 15.3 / 15.3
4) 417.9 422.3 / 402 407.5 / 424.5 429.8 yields -0.07 mag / 14.6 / 14.4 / 14.4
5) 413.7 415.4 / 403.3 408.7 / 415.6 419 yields -0.07 mag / 14.6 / 15.3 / 15.1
